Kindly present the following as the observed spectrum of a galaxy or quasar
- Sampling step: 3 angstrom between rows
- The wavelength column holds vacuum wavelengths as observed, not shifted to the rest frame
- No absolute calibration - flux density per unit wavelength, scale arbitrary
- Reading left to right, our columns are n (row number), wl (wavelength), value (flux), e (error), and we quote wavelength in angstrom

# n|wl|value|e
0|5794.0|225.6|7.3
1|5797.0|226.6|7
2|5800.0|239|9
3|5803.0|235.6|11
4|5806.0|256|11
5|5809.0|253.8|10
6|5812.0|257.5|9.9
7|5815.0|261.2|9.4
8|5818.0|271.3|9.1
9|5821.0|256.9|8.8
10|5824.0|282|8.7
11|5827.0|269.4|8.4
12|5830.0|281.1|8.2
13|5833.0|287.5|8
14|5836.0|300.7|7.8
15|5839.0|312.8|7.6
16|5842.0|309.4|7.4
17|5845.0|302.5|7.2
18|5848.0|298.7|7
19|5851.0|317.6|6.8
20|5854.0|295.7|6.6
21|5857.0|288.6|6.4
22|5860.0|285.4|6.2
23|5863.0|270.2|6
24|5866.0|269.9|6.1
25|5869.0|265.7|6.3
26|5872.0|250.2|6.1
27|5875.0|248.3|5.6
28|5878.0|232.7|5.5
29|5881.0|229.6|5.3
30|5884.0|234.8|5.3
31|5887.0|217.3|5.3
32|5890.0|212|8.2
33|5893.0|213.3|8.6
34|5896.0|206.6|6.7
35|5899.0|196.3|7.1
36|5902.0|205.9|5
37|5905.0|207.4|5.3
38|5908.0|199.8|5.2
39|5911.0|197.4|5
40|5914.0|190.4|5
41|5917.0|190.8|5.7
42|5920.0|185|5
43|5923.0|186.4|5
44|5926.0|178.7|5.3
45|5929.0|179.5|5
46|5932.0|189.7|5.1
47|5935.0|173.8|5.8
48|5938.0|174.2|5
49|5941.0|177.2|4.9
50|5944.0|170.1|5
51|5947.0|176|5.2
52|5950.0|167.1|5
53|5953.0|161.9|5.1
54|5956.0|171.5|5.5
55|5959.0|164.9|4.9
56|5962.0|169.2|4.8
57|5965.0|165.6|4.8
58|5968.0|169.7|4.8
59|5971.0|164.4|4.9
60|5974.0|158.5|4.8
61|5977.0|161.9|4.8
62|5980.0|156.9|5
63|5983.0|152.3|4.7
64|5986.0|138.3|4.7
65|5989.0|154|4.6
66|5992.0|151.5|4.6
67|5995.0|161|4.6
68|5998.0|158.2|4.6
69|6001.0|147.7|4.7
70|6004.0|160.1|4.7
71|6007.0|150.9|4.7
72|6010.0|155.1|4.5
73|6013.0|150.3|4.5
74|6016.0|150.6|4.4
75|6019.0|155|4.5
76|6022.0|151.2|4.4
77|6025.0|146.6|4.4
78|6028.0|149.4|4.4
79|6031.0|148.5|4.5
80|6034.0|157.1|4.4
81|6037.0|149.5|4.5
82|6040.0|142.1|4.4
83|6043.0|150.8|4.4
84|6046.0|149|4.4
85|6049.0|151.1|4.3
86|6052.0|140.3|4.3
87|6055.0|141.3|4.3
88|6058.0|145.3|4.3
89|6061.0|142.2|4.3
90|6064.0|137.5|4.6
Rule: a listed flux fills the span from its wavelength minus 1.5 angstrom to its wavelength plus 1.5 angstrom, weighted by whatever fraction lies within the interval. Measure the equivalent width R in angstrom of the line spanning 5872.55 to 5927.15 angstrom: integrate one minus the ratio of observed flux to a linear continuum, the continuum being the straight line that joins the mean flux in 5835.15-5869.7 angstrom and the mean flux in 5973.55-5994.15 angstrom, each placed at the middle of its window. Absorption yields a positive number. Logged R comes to 7.85 angstrom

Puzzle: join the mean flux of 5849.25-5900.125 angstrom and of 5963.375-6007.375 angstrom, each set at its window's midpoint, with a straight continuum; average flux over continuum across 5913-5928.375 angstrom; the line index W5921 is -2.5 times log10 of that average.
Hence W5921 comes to 0.14 mag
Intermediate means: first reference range 250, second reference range 157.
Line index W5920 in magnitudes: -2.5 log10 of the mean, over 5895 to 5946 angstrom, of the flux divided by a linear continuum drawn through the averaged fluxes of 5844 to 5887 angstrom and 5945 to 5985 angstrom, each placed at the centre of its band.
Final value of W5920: 0.12 mag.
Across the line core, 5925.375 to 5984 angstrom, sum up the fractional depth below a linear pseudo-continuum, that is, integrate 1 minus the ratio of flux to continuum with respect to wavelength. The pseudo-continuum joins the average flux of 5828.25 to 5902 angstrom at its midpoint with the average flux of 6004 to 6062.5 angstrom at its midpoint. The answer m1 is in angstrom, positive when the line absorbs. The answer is 9.51 angstrom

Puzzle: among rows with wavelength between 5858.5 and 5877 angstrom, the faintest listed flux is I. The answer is 248.3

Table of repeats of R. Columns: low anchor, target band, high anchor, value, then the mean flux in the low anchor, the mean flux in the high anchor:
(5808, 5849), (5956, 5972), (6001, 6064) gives 2.2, 282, 149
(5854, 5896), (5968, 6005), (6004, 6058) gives 4.5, 248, 150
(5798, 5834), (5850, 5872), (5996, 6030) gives -4.2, 262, 152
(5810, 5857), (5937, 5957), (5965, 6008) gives 2.0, 287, 156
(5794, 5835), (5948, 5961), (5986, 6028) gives 1.1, 259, 153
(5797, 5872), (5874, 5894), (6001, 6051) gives 1.4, 276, 151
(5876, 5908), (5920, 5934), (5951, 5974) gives 0.6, 215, 166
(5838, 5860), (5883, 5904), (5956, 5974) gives 3.2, 302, 166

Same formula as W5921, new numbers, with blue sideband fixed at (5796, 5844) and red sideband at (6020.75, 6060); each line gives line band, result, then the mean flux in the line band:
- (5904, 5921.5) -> 0.12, 195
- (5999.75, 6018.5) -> 0.08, 153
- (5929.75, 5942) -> 0.15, 179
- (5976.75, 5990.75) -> 0.18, 152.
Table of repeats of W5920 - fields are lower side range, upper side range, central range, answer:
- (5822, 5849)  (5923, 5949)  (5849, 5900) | -0.003 mag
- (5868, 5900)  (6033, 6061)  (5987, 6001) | 0.123 mag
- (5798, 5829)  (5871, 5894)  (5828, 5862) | -0.210 mag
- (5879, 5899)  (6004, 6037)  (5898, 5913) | 0.043 mag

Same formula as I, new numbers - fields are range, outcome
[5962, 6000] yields 138.3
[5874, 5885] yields 229.6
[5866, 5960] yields 161.9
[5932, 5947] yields 170.1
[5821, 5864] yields 256.9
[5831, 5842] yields 287.5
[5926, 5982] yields 156.9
